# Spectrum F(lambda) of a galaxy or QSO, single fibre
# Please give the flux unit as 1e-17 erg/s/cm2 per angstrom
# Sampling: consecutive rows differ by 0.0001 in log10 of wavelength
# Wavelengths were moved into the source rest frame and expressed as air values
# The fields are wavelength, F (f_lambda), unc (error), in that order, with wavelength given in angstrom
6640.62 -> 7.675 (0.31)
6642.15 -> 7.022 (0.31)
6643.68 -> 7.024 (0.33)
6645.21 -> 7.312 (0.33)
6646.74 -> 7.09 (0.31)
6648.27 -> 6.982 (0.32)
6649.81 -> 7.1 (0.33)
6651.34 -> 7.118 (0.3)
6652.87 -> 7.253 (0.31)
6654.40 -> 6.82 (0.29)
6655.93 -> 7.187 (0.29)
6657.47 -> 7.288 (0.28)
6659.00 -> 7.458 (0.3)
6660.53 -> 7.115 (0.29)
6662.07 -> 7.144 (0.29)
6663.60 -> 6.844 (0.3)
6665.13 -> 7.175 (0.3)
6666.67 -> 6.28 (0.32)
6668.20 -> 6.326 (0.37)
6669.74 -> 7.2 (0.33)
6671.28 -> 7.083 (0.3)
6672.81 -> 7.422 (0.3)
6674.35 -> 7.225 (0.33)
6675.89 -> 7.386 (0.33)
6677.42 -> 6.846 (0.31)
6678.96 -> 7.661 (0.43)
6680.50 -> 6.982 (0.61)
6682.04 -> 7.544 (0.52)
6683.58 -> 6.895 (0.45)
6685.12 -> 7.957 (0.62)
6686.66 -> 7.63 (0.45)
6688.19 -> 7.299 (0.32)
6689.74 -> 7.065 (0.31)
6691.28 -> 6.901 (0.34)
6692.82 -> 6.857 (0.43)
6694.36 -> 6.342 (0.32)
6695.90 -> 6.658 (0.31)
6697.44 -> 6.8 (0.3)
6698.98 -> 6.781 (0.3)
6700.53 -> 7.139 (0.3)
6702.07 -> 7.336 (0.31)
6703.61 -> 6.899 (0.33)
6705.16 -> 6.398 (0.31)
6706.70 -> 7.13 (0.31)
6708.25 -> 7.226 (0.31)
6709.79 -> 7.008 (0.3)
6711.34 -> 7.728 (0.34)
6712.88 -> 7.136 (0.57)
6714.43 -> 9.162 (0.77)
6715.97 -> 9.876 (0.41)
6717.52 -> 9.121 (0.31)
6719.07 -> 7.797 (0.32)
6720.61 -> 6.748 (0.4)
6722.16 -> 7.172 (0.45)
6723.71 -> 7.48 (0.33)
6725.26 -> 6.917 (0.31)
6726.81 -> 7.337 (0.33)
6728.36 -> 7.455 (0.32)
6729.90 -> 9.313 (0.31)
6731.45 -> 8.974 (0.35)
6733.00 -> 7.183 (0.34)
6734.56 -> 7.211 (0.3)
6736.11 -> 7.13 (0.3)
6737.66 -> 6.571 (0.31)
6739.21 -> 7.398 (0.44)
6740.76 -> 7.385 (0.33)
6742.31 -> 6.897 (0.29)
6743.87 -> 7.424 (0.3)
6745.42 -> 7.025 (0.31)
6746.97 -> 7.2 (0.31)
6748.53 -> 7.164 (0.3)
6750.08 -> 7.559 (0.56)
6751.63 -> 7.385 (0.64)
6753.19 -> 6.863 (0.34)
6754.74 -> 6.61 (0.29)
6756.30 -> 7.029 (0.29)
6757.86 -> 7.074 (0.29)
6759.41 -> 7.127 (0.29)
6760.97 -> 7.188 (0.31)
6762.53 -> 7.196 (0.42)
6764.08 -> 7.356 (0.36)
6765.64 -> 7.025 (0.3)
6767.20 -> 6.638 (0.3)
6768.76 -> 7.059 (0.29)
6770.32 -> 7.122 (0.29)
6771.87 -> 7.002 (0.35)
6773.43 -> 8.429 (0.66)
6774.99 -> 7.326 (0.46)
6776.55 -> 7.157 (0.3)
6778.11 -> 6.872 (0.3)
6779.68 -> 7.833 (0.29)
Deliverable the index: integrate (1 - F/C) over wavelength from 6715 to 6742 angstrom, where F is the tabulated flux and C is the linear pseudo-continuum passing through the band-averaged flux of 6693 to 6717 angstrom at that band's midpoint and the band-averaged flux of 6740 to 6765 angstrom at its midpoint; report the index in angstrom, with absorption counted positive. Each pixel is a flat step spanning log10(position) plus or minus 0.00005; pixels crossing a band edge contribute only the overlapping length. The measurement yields -1.7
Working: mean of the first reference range 7.32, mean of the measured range 7.71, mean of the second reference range 7.15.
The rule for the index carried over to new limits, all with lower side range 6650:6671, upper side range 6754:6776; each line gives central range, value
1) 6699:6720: -1.67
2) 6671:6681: -0.29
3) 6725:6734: -1.00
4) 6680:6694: -0.32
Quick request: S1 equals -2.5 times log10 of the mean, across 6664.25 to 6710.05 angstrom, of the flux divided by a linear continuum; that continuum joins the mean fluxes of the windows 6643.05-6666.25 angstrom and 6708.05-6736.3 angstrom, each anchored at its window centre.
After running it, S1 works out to 0.060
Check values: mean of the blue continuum 7.11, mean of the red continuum 7.81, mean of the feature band 7.05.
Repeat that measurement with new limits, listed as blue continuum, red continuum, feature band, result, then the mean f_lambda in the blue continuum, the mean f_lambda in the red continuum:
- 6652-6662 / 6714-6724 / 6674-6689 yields 0.035 mag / 7.18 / 8.2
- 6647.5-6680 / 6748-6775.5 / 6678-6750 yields -0.036 mag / 7.09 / 7.18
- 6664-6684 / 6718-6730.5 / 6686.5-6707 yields 0.056 mag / 7.08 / 7.54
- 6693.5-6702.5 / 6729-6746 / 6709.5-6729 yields -0.086 mag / 6.83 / 7.51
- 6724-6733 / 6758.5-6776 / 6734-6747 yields 0.082 mag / 7.91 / 7.23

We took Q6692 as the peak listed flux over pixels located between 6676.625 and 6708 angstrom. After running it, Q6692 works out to 7.957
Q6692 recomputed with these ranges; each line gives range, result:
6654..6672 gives 7.458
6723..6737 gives 9.313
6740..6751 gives 7.559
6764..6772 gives 7.356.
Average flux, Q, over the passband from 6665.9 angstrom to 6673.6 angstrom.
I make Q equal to 6.86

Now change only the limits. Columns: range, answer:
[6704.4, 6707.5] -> 6.77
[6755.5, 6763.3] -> 7.11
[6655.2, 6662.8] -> 7.23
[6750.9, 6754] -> 7.11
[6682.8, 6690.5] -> 7.37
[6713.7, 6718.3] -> 9.39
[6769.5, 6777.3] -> 7.41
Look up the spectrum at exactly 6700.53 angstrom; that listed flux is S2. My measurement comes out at 7.139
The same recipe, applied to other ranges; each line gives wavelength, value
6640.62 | 7.675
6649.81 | 7.1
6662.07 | 7.144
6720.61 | 6.748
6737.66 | 6.571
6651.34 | 7.118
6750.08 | 7.559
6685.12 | 7.957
